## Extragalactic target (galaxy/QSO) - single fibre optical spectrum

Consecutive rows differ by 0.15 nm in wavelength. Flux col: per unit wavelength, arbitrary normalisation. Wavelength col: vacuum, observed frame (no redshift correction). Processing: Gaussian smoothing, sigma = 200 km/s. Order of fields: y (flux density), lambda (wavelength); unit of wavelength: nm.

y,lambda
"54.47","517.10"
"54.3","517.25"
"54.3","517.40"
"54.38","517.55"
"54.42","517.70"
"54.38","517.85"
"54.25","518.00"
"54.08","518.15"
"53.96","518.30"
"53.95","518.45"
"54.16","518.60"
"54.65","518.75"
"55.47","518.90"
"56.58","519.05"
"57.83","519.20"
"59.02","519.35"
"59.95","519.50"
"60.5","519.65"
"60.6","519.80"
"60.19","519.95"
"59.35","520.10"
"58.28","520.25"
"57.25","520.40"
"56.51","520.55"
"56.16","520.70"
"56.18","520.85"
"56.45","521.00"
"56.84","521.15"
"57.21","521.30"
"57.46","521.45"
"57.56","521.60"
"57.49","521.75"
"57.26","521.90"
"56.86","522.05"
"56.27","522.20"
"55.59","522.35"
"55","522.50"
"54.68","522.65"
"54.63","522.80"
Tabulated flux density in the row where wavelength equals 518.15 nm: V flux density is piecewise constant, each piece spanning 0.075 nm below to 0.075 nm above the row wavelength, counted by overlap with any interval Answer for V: 54.08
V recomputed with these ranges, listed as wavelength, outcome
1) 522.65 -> 54.68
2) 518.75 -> 54.65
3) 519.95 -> 60.19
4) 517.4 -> 54.3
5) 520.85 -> 56.18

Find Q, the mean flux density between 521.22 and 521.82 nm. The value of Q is 57.4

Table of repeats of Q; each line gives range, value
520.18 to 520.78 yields 57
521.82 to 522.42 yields 56.5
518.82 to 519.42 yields 57.2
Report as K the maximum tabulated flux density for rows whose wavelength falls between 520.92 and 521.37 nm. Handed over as 57.21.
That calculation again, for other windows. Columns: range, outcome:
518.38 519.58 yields 59.95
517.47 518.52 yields 54.42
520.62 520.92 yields 56.18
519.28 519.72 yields 60.5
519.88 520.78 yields 60.19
